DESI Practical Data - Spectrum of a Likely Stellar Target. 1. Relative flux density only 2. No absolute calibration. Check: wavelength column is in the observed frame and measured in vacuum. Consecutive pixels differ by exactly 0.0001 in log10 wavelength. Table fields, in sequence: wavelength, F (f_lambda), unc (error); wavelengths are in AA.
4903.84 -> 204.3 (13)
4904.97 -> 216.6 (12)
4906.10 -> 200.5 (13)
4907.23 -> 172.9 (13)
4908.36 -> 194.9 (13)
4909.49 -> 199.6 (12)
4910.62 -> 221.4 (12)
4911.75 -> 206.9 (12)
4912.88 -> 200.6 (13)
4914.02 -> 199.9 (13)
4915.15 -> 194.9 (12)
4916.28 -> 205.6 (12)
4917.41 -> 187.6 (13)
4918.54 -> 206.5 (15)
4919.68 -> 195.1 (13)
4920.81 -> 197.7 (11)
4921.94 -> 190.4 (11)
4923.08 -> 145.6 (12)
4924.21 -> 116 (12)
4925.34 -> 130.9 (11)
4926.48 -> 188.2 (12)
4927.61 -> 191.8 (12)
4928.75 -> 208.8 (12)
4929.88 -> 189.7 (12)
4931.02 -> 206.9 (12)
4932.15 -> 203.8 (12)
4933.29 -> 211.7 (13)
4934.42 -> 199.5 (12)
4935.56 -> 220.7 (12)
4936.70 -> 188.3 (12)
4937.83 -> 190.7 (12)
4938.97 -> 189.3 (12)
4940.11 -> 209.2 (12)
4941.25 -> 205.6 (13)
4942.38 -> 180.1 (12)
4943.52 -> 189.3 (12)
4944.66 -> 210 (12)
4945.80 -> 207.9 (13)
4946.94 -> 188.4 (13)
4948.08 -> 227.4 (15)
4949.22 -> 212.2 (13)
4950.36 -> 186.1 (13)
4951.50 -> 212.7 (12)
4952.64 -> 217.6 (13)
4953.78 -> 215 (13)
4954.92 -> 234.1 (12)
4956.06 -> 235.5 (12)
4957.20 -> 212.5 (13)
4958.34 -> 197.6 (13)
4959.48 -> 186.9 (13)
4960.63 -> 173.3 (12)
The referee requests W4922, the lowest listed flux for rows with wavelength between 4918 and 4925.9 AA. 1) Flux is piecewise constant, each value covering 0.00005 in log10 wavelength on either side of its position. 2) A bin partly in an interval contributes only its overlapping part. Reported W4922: 116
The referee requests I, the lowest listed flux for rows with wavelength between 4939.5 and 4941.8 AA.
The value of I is 205.6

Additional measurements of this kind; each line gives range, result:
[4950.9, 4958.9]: 197.6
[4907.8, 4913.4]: 194.9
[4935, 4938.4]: 188.3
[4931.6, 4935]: 199.5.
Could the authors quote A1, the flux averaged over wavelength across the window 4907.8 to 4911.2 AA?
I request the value 205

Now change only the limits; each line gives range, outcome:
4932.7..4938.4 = 202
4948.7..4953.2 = 207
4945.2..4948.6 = 207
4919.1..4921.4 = 196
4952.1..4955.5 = 222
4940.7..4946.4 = 199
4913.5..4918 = 197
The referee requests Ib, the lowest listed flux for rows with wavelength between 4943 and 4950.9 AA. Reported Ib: 186.1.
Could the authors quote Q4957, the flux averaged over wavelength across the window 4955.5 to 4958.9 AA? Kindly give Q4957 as 215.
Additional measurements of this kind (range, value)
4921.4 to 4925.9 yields 146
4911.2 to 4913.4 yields 204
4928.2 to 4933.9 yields 204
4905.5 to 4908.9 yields 190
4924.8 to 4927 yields 159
